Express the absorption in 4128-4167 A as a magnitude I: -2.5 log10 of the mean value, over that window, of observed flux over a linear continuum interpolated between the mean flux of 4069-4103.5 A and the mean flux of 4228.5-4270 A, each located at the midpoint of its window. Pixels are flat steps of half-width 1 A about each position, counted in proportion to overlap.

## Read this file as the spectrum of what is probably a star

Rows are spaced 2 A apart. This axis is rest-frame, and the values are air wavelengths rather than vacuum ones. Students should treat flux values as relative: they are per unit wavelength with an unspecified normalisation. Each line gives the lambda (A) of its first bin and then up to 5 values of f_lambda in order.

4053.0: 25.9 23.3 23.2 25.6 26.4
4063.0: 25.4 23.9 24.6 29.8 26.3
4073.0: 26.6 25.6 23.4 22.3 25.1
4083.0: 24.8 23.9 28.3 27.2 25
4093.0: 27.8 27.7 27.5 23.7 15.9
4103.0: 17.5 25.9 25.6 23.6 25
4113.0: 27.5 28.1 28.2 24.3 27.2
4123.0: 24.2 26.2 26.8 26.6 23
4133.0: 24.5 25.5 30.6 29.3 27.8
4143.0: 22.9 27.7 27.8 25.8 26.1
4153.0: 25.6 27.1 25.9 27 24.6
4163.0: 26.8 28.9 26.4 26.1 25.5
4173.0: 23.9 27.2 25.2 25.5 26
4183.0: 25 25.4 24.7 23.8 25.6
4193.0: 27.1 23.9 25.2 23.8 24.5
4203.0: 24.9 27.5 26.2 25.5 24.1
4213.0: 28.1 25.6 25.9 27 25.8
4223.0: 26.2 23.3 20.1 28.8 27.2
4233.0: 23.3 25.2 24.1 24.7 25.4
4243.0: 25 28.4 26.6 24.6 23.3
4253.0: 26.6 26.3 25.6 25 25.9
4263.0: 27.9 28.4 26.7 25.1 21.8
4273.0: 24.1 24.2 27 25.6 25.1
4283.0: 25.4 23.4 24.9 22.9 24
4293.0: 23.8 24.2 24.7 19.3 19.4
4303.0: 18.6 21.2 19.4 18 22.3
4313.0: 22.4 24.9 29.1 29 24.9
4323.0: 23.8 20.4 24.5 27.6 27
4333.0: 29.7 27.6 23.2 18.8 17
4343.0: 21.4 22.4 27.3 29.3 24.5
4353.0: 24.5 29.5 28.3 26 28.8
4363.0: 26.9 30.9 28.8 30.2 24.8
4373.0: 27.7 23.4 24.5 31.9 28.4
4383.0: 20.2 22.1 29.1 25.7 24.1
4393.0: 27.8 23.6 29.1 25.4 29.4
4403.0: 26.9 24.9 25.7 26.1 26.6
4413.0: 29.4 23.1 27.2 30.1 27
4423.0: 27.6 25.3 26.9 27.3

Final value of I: -0.05 mag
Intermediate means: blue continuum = 24.9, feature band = 26.5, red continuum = 25.9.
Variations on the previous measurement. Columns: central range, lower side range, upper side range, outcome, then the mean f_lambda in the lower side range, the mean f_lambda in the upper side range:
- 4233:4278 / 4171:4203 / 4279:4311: -0.09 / 25.1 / 22.4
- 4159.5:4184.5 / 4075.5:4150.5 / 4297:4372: -0.03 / 25.5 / 24.6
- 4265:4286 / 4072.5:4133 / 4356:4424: 0.05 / 25.1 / 26.8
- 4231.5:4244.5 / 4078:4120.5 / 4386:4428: 0.04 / 25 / 26.7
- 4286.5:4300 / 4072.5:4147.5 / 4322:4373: 0.10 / 25.5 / 25.8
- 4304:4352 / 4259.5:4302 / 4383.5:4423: 0.06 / 24.5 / 26.4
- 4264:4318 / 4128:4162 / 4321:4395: 0.10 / 26.3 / 25.7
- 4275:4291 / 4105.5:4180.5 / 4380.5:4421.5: 0.06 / 26.2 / 26.2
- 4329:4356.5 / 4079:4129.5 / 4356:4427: 0.07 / 25.3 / 26.8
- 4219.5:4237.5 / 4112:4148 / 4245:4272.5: 0.04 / 26.6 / 25.7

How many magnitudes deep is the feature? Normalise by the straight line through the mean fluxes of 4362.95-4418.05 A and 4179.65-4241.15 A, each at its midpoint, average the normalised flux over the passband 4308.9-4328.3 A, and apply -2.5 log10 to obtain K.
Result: 0.077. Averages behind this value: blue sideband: 25.3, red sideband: 26.6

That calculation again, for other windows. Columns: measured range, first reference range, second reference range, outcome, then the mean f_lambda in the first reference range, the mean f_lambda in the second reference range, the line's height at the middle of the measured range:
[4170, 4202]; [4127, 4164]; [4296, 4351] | 0.025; 26.4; 23.5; 25.7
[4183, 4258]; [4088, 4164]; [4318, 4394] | 0.018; 25.8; 25.8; 25.8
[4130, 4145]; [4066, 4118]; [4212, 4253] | -0.042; 25.3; 25.5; 25.3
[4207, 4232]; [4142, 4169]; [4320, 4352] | -0.001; 26.3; 24.3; 25.6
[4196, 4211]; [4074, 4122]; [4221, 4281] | 0.000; 25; 25.4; 25.3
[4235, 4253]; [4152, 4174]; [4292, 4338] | -0.021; 26.2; 23.7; 24.8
